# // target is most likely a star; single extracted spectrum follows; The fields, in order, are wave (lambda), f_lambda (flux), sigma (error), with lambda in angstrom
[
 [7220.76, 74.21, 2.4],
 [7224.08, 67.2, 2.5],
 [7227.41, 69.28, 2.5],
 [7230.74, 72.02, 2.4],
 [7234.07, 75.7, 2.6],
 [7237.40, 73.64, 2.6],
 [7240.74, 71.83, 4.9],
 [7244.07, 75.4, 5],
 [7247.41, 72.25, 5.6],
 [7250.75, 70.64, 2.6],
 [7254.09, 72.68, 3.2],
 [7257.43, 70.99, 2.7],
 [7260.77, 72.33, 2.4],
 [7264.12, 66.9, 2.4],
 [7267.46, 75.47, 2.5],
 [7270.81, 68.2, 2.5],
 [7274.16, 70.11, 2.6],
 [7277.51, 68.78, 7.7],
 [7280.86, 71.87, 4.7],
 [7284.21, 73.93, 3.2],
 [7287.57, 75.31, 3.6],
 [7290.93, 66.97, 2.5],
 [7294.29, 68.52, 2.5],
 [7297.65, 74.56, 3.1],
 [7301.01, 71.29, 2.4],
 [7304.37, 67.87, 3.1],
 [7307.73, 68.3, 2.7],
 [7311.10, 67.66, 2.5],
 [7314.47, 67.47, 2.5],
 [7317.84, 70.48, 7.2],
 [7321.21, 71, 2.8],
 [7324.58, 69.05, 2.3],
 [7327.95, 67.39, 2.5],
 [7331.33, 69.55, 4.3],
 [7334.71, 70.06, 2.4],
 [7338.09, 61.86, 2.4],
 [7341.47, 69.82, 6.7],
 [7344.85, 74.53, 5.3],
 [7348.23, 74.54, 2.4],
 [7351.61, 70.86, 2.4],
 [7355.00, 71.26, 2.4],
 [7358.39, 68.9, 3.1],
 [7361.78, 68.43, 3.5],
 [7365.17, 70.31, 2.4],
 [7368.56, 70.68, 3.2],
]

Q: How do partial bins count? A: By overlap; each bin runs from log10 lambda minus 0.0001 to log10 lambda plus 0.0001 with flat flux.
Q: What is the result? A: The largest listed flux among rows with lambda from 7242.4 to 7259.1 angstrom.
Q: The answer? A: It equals 75.4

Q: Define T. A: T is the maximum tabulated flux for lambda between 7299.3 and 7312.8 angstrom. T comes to 71.29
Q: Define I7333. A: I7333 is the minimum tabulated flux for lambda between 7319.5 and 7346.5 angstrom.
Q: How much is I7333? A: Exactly 61.86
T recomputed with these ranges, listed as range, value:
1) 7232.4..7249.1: 75.7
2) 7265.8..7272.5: 75.47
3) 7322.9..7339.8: 70.06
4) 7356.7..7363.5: 68.9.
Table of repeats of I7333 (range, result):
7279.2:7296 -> 66.97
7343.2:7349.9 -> 74.53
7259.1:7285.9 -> 66.9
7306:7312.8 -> 67.66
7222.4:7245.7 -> 67.2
